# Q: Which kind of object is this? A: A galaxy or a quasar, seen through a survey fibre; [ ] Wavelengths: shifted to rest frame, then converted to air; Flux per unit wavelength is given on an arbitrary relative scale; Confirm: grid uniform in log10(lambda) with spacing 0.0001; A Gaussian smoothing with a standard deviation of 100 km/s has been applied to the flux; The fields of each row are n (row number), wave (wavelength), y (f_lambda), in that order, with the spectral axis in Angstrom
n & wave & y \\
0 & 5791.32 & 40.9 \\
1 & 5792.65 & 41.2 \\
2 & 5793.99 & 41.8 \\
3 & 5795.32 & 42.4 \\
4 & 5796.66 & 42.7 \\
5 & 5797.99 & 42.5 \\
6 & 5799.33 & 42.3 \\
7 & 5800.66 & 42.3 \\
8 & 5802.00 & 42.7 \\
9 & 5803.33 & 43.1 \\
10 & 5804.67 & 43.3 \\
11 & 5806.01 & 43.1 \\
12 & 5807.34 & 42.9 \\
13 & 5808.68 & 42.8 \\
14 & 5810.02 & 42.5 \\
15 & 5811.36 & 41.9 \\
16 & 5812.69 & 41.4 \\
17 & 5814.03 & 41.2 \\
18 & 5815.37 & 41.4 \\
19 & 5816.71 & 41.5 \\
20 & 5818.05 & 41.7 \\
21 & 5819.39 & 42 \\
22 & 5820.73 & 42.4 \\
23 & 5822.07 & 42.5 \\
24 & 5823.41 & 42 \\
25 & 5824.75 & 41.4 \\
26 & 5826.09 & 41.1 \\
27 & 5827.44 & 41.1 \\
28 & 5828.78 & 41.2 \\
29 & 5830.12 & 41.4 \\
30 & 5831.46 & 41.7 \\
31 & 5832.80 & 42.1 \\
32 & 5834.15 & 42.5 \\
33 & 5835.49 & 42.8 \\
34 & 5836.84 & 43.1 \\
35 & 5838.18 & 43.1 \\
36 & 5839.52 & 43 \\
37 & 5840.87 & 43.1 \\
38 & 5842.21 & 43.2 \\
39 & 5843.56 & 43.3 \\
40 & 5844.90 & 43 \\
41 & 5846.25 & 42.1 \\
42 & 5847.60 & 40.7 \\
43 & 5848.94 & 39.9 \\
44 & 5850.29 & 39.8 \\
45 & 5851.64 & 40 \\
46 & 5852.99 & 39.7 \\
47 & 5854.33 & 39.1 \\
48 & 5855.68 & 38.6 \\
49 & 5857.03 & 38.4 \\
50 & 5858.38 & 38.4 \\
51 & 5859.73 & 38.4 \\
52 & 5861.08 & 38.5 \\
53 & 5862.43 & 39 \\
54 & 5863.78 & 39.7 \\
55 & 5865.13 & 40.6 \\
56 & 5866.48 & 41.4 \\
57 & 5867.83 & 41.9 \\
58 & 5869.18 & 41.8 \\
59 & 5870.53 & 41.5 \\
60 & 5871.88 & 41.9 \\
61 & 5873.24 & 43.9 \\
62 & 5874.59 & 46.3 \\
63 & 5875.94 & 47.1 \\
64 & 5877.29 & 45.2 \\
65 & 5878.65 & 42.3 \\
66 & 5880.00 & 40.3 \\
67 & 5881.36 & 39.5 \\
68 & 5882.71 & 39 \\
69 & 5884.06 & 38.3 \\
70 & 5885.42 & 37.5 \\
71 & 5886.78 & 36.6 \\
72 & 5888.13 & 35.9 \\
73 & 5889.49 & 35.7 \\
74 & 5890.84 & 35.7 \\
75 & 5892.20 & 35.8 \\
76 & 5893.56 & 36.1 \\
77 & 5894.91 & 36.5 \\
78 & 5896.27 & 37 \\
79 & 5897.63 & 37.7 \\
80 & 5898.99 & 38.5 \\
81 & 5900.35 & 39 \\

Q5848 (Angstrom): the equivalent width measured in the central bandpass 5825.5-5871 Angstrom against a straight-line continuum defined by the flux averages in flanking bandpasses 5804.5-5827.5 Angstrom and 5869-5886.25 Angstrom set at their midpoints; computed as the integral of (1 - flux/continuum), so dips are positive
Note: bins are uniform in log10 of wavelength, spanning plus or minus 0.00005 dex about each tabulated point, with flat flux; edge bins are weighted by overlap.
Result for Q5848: 1.0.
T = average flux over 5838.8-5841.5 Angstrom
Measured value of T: 43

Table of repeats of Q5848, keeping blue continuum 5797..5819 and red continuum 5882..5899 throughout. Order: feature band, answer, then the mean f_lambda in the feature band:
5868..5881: -1.8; 43.2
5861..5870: -0.5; 40.6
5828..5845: -0.9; 42.6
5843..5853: -0.4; 41.1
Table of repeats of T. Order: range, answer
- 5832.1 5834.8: 42.2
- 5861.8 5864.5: 39.4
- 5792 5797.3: 42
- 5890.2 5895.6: 36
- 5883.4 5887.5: 37.4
